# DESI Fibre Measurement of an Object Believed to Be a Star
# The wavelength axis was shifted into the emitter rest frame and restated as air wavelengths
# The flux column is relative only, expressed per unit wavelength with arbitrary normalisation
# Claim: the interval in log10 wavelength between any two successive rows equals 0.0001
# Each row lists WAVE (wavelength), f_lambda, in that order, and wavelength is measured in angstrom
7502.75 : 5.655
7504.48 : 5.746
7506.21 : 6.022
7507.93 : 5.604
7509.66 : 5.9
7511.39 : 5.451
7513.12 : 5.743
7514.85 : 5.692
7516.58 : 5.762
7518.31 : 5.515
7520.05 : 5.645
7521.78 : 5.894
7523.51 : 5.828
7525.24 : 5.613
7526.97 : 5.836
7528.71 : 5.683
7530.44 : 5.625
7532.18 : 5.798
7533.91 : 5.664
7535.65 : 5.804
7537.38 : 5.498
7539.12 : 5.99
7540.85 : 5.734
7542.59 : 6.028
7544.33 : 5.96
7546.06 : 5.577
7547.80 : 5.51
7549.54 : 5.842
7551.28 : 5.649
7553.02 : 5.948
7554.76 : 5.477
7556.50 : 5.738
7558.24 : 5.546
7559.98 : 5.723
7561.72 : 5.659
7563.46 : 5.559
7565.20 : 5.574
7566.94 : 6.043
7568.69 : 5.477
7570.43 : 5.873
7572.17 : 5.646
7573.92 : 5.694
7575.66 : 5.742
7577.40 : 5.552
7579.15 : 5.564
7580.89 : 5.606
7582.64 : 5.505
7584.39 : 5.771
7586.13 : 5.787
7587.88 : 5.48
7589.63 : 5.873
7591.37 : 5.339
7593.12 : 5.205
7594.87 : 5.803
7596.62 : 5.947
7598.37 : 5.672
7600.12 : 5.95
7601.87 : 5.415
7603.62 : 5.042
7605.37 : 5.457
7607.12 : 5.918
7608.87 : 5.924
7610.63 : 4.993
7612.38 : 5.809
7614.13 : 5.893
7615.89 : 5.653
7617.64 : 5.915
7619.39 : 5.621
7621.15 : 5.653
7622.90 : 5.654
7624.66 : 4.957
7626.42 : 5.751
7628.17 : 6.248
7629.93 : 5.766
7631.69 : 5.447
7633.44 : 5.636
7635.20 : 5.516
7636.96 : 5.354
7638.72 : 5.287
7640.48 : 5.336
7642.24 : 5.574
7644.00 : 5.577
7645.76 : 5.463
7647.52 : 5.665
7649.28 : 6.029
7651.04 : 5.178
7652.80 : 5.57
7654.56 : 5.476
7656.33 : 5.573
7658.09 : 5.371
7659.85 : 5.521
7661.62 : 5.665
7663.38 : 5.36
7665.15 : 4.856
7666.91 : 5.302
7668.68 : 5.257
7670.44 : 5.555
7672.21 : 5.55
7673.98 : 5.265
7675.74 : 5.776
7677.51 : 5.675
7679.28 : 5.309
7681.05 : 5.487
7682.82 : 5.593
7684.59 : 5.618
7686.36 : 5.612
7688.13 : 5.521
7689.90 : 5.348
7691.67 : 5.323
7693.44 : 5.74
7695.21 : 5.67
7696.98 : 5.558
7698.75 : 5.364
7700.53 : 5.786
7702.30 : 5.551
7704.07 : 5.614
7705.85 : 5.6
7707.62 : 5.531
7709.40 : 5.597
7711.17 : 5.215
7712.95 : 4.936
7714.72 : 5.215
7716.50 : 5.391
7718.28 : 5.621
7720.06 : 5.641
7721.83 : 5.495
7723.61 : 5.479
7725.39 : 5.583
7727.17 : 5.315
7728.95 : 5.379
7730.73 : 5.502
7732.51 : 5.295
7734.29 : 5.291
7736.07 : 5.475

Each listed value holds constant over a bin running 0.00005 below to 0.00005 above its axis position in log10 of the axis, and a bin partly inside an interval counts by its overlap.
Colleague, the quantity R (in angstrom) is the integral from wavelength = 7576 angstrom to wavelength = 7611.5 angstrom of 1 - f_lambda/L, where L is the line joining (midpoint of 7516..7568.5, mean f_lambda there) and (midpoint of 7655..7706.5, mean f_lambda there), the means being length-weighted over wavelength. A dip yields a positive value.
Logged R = 0.28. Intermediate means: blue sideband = 5.72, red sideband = 5.5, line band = 5.59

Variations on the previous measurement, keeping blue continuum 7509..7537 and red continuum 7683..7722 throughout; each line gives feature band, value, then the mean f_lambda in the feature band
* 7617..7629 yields -0.18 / 5.68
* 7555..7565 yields 0.07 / 5.63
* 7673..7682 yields 0.04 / 5.5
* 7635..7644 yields 0.25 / 5.42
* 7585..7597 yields 0.02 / 5.63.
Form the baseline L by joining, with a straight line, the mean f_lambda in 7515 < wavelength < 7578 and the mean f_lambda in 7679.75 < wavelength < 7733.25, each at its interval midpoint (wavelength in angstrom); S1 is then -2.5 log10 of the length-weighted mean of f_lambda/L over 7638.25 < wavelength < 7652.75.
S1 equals 0.01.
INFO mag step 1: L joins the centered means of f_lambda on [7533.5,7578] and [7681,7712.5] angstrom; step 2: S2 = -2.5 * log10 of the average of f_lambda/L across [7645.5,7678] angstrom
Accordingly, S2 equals 0.020 mag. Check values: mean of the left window 5.71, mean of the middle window 5.48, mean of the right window 5.53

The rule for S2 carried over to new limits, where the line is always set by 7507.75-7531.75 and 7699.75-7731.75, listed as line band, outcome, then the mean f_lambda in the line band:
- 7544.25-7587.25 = -0.01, 5.68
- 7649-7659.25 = 0.01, 5.51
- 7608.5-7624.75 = -0.01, 5.63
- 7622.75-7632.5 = -0.01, 5.63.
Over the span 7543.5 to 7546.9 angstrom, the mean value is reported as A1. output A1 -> 5.78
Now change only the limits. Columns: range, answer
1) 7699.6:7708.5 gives 5.61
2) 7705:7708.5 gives 5.57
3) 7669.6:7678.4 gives 5.56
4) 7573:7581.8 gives 5.63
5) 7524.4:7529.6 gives 5.71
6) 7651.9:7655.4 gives 5.53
